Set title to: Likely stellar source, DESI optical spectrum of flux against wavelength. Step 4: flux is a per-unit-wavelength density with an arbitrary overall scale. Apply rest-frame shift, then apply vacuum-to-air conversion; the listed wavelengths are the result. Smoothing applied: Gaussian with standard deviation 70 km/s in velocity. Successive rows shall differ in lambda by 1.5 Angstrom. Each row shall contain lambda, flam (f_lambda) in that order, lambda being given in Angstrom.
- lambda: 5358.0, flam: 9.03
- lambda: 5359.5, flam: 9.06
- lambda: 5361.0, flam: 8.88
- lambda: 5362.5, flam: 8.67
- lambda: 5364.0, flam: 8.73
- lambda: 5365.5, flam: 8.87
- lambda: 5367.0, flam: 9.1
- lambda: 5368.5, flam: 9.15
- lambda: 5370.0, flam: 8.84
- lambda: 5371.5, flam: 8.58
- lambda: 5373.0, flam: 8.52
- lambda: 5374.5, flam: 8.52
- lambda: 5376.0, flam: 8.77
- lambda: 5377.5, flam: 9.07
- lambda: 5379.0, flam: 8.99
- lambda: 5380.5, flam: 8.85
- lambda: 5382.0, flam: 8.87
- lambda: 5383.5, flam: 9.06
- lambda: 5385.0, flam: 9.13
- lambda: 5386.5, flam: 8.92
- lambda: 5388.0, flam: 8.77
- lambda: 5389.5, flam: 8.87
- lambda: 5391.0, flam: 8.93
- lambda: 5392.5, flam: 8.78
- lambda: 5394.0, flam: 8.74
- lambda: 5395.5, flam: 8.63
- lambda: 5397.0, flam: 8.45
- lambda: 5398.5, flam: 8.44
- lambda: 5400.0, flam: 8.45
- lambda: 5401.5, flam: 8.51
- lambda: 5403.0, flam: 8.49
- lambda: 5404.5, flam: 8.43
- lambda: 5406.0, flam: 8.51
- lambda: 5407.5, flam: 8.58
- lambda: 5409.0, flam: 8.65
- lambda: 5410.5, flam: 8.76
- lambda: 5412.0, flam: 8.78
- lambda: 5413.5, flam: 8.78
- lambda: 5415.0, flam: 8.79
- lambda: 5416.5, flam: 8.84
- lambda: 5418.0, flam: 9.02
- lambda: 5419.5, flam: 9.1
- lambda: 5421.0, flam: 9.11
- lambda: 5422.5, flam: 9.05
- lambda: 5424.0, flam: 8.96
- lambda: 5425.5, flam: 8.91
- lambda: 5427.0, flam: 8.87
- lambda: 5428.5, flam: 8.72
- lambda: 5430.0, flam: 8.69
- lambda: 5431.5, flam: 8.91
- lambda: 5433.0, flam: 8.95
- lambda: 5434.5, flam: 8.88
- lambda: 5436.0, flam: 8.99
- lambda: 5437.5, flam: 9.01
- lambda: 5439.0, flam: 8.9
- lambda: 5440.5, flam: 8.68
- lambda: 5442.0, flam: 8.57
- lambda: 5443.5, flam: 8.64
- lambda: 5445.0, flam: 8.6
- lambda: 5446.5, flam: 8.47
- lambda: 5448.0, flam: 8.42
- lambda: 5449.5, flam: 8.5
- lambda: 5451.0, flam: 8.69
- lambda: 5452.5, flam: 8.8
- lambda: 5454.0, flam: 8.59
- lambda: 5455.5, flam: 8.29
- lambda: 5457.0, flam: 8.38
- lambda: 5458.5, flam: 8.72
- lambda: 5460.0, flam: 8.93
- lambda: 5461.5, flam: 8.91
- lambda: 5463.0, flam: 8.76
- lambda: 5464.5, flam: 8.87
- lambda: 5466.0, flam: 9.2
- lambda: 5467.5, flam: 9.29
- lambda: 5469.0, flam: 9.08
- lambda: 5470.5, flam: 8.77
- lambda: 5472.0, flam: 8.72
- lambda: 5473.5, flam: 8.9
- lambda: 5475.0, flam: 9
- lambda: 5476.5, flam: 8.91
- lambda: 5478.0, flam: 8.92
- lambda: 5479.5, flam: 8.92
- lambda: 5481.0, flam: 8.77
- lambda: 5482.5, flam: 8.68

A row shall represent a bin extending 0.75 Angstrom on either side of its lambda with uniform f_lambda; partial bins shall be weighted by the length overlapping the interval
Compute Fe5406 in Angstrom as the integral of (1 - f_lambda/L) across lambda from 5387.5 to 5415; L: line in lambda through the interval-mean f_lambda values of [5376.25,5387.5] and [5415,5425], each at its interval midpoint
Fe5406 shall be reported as 1.0 Angstrom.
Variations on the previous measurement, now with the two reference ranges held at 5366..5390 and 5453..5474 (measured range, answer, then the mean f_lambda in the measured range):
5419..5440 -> -0.2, 8.93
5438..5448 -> 0.2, 8.64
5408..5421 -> 0.0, 8.85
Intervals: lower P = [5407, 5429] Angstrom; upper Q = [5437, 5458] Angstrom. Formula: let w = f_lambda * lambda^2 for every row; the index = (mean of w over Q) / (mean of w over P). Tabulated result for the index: 0.98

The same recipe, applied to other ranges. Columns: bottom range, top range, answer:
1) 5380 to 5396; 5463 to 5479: 1.04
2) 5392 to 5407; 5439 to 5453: 1.03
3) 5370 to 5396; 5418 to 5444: 1.02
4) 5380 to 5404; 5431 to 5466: 1.02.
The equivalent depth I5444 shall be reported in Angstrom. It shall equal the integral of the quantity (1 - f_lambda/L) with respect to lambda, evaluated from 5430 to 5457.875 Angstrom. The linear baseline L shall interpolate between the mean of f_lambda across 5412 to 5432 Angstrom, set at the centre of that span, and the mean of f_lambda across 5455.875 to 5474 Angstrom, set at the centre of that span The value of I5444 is 0.6 Angstrom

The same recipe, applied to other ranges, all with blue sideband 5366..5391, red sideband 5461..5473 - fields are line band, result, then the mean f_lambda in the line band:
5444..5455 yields 0.4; 8.58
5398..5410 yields 0.5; 8.51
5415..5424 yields -0.1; 9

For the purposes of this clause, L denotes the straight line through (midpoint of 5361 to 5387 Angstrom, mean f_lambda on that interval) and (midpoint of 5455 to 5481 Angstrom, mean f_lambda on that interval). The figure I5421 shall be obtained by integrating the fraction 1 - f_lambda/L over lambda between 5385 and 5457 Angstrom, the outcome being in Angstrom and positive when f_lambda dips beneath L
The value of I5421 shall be 1.0 Angstrom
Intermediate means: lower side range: 8.86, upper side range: 8.86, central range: 8.73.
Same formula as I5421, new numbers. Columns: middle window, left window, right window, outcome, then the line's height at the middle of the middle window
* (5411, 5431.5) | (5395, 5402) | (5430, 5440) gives -0.32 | 8.76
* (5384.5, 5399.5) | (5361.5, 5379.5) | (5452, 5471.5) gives 0.10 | 8.82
